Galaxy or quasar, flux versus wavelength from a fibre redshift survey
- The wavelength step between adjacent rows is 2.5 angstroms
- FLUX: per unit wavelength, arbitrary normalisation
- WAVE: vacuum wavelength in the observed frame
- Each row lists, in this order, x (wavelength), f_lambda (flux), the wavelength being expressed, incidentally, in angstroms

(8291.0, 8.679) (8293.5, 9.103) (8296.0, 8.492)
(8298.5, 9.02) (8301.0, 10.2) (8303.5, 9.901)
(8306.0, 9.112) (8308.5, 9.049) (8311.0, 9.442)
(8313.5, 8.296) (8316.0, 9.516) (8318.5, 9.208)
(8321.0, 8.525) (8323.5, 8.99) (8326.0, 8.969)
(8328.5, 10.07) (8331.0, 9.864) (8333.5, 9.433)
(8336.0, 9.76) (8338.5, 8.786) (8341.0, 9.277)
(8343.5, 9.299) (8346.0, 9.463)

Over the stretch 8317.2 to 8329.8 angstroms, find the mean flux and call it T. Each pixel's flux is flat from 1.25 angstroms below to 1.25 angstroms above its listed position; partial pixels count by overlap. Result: 9.16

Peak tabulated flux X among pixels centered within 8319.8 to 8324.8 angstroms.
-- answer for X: 8.99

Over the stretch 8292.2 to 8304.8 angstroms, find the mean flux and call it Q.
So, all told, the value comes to 9.34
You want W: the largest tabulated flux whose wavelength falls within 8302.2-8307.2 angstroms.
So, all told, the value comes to 9.901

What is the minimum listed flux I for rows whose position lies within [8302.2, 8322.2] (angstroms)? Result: 8.296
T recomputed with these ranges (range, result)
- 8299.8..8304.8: 10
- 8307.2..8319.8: 9.1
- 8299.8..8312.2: 9.54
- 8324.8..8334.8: 9.59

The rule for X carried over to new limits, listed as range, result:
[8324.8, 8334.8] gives 10.07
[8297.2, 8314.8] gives 10.2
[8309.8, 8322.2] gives 9.516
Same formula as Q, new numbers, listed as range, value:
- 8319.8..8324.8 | 8.76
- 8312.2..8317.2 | 8.91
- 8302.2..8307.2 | 9.52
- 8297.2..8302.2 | 9.59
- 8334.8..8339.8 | 9.27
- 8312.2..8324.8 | 8.91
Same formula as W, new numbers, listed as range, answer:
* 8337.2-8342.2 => 9.277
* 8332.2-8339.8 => 9.76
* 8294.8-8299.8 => 9.02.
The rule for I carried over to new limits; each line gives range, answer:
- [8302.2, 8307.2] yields 9.112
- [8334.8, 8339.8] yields 8.786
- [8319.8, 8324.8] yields 8.525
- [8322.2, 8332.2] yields 8.969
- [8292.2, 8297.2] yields 8.492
